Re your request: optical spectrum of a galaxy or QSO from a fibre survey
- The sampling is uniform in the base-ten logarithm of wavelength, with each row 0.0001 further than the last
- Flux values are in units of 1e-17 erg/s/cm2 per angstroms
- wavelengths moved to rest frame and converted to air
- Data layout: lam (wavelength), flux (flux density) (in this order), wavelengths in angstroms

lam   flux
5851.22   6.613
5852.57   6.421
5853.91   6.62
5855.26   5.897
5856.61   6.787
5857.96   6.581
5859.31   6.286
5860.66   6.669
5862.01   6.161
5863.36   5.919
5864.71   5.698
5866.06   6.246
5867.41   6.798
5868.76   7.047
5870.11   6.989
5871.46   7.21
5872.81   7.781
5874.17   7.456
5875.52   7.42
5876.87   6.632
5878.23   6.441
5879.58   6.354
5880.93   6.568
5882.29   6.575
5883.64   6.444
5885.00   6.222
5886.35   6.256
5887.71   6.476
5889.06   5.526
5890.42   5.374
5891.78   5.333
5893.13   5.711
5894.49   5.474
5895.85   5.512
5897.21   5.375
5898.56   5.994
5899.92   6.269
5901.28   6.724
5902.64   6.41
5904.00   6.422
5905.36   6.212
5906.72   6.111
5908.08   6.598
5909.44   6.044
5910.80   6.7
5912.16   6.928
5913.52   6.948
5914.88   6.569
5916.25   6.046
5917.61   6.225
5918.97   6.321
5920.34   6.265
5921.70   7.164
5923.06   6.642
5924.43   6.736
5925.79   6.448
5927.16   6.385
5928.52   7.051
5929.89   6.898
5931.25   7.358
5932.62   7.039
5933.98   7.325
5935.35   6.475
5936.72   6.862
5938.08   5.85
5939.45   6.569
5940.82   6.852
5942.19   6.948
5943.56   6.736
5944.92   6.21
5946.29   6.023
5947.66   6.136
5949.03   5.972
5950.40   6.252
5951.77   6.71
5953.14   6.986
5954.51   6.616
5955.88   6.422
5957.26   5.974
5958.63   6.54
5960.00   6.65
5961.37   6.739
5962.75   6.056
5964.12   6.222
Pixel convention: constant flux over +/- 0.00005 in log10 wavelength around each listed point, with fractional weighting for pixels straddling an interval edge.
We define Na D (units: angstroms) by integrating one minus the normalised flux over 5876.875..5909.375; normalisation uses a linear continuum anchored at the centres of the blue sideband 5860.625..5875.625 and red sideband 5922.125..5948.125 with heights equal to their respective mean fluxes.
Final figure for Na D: 3.0 angstroms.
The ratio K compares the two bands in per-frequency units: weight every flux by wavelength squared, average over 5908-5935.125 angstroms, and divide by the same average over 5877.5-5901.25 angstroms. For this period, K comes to 1.1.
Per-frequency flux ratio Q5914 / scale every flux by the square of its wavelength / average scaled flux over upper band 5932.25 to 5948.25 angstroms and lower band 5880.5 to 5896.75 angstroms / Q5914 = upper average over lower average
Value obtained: 1.1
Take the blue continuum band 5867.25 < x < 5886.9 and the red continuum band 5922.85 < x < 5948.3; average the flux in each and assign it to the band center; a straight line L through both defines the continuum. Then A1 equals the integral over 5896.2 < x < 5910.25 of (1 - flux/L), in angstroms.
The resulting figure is 1.1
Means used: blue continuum 6.82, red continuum 6.66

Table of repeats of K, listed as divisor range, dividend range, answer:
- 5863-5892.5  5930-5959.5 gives 1.04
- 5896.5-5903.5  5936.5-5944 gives 1.09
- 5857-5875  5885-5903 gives 0.89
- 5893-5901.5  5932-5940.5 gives 1.16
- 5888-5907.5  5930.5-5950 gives 1.13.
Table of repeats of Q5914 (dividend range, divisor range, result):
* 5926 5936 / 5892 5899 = 1.25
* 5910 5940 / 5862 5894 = 1.05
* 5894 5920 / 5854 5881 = 0.95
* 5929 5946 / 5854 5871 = 1.07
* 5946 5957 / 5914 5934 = 0.96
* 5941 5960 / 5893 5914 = 1.05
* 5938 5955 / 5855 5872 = 1.02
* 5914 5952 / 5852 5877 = 1.01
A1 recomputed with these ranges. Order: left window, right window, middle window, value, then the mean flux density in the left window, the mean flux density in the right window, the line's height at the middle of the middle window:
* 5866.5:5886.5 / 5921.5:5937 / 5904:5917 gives 0.7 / 6.82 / 6.86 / 6.84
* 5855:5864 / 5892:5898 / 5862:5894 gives -2.8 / 6.35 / 5.52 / 5.92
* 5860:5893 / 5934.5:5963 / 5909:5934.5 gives -0.9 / 6.47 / 6.47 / 6.47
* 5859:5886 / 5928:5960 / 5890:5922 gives 2.1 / 6.65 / 6.6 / 6.62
